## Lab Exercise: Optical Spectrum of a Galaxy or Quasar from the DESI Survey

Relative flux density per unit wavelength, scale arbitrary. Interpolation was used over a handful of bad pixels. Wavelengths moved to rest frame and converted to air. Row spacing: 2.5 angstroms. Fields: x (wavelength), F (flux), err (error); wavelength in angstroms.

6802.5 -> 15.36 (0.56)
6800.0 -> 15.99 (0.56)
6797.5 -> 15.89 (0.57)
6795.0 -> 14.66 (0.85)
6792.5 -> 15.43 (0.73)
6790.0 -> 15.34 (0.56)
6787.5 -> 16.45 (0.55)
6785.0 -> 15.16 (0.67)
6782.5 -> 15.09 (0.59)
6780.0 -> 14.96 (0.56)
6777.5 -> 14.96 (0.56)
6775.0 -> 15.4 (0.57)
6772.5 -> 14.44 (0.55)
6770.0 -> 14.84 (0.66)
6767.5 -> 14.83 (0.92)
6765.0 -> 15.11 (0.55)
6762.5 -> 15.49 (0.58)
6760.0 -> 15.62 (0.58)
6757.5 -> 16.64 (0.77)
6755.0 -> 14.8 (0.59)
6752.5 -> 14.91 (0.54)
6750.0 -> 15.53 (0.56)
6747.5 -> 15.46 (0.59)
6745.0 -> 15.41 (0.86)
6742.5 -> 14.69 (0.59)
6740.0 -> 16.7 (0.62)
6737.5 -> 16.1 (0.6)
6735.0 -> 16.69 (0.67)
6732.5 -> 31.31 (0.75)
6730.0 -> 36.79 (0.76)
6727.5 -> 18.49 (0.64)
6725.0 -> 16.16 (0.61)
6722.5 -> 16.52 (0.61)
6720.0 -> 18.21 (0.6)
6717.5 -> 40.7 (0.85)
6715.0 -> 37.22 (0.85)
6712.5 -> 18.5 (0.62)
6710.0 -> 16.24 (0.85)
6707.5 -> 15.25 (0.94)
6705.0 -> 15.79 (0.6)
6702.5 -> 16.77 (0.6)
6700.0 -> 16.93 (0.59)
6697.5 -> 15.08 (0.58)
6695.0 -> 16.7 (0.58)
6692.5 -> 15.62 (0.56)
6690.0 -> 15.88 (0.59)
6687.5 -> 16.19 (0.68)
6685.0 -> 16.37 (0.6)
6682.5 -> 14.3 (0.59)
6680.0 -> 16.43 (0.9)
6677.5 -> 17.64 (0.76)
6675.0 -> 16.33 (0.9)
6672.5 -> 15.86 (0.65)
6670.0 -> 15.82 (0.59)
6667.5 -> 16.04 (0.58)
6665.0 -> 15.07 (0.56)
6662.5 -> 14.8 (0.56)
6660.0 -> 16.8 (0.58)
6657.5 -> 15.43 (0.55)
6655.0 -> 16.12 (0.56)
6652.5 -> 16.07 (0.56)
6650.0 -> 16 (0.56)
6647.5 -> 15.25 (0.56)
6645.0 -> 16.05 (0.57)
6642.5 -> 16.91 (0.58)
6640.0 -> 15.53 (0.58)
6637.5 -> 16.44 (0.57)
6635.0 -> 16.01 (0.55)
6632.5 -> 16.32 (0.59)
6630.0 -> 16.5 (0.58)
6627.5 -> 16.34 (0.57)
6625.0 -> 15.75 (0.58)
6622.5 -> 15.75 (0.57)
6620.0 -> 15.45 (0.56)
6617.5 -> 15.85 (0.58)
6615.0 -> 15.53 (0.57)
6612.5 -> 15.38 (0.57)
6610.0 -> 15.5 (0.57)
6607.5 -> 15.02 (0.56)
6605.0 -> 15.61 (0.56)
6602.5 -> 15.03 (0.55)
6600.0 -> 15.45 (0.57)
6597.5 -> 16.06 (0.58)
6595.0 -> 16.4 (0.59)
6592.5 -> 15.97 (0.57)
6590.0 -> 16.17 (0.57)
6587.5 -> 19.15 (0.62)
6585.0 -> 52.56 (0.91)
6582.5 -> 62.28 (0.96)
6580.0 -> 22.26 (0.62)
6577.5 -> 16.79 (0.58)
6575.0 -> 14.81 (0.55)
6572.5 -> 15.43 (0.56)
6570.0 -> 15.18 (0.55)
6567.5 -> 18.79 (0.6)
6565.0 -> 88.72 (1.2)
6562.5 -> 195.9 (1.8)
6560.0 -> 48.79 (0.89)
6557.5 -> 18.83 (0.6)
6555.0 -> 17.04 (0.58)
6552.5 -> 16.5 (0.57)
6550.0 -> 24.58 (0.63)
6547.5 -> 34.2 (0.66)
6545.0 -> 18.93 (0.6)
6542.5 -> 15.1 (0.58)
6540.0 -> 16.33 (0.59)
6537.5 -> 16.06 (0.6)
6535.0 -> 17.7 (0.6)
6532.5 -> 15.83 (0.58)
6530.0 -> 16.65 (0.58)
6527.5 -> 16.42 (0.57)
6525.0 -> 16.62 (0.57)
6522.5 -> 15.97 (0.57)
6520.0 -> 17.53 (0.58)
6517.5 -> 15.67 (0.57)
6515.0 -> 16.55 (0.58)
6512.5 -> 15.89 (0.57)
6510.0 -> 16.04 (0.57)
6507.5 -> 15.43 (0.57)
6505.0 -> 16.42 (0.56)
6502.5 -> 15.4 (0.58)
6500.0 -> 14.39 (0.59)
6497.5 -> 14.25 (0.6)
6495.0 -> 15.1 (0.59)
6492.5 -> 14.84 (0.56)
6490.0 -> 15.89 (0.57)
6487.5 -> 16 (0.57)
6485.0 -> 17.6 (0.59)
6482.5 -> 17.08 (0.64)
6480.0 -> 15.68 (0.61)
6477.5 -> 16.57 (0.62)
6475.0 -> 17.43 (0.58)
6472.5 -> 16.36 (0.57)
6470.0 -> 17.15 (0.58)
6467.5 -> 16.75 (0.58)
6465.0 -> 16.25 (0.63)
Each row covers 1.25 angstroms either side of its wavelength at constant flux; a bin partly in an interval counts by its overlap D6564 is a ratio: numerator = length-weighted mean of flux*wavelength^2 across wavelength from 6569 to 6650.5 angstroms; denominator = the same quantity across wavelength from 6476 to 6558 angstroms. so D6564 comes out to 1.12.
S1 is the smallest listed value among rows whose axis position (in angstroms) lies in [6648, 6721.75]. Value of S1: 14.3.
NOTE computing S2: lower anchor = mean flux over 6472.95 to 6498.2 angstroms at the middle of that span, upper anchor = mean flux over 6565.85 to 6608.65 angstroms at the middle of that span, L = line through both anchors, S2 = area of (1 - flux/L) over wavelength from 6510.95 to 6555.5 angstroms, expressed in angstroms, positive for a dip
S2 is 2.19 angstroms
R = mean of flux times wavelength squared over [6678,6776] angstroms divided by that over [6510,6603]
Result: 0.70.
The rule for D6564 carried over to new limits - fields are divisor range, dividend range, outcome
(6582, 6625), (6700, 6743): 1.11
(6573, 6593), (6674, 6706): 0.61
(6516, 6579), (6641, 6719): 0.63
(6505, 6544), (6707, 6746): 1.42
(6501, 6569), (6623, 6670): 0.59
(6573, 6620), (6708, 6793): 0.92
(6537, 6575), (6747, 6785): 0.44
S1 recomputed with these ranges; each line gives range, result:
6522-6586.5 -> 14.81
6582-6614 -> 15.02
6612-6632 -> 15.38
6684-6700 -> 15.08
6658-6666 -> 14.8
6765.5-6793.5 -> 14.44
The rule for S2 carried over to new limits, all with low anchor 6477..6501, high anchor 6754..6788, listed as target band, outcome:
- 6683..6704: -1.0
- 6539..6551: -4.8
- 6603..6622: 0.1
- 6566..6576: -1.5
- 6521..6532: -0.5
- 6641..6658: -0.6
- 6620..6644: -1.0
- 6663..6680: -0.7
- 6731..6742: -3.5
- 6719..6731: -4.4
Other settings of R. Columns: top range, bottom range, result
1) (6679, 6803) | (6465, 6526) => 1.17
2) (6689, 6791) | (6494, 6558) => 1.10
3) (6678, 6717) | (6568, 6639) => 0.97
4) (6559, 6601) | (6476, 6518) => 2.48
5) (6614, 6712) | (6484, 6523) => 1.06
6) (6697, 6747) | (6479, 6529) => 1.37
